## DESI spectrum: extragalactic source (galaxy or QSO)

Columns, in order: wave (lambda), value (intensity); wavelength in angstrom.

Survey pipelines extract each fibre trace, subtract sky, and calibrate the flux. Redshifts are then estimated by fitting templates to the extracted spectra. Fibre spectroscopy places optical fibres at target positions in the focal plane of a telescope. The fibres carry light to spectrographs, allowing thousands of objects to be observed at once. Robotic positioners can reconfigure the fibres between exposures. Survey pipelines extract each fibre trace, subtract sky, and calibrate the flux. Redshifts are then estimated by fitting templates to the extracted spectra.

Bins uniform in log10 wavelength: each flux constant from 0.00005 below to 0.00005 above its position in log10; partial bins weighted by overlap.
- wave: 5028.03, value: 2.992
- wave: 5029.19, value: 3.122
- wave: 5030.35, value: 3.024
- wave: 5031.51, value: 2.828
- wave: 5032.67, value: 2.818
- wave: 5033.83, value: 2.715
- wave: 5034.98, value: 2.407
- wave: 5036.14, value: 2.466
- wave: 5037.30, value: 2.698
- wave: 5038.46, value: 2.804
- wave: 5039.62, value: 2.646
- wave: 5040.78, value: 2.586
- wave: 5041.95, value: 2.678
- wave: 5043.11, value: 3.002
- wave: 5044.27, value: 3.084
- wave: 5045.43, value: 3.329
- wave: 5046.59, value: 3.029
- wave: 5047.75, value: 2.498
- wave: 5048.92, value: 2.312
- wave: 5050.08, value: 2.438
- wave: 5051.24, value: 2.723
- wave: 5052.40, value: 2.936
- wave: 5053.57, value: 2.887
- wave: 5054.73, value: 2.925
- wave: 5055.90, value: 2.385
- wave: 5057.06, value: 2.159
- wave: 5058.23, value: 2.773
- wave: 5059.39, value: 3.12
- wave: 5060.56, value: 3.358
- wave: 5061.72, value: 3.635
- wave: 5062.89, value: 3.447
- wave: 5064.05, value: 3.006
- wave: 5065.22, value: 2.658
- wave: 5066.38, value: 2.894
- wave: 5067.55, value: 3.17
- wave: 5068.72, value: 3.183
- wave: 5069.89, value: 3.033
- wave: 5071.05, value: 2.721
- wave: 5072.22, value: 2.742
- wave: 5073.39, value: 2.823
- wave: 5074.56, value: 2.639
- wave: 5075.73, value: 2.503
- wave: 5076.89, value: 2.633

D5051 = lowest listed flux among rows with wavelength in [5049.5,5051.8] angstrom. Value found 2.438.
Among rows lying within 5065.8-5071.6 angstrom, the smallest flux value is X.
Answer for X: 2.721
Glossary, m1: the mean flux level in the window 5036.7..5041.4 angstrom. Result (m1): 2.68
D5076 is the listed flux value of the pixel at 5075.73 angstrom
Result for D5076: 2.503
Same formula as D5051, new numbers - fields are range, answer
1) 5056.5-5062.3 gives 2.159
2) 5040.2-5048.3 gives 2.498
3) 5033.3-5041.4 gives 2.407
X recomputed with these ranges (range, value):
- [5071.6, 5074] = 2.742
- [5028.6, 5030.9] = 3.024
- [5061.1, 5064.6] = 3.006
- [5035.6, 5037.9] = 2.466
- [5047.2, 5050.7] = 2.312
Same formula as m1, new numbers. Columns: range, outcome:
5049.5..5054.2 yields 2.75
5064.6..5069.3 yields 2.97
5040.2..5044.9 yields 2.84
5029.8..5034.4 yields 2.84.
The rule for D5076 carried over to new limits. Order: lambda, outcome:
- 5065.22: 2.658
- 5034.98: 2.407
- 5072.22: 2.742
